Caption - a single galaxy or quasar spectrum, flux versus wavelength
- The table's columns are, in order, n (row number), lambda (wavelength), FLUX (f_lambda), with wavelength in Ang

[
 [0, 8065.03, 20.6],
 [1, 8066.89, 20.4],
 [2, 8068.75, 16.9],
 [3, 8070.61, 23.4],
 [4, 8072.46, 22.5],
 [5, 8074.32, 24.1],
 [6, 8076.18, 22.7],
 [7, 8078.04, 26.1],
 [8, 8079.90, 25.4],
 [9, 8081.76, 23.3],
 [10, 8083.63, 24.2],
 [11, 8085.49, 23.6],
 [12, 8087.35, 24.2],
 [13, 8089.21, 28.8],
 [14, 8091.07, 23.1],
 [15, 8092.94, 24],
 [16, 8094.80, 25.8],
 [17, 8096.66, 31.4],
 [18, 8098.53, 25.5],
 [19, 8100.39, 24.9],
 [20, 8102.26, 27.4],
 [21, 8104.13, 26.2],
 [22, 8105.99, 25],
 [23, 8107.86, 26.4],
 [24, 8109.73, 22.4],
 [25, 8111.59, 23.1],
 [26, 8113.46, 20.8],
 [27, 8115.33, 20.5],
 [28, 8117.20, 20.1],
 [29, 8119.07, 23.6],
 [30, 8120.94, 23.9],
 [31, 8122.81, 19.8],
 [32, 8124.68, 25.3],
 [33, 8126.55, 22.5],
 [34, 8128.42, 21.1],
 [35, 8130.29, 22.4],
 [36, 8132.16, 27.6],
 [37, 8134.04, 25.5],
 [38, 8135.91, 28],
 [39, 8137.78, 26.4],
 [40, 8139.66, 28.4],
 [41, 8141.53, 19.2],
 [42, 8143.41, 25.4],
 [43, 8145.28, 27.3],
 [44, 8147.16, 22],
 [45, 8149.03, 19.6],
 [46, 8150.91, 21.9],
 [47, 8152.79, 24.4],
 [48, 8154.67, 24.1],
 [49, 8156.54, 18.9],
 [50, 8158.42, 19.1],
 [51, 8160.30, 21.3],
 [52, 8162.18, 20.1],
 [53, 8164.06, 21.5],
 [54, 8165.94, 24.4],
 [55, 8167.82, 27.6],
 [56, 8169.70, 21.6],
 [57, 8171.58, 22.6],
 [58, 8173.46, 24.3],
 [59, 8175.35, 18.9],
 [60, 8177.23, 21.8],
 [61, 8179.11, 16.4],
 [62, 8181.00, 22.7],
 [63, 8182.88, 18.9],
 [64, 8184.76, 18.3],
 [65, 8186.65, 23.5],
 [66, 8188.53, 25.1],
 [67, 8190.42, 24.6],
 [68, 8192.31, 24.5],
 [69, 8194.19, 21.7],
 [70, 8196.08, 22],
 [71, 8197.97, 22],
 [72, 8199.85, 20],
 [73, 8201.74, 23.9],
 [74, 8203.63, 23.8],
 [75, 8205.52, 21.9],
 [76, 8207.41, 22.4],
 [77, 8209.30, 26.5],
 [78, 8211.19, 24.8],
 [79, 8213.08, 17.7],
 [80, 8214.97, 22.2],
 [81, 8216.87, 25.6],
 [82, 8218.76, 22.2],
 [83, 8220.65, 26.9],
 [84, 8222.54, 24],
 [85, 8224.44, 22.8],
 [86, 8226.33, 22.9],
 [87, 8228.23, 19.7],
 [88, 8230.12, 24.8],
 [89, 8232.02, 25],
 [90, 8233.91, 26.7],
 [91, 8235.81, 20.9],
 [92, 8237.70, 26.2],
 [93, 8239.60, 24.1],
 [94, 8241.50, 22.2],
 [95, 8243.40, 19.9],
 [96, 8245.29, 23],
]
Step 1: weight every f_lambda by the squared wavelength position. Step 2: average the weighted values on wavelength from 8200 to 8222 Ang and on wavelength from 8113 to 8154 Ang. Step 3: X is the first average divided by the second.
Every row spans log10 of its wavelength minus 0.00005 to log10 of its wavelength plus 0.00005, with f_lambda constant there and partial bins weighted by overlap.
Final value 1.01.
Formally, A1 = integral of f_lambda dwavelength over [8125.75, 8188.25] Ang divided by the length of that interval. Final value 22.7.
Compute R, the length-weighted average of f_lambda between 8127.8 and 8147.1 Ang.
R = 25.1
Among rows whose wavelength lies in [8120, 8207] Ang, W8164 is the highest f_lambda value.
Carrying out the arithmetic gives 28.4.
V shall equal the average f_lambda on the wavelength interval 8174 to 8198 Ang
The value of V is 21.6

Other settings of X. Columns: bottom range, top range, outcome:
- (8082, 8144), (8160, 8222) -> 0.94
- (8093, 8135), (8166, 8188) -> 0.91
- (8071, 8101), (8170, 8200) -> 0.89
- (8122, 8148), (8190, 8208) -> 0.94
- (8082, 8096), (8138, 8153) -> 0.96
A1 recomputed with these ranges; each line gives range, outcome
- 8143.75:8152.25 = 23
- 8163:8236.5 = 22.7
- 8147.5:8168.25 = 21.9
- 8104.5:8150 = 23.6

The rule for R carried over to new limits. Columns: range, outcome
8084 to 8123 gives 24.4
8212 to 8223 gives 23.1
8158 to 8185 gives 21.4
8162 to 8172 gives 23.2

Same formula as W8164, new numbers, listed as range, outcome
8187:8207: 25.1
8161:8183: 27.6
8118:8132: 25.3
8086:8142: 31.4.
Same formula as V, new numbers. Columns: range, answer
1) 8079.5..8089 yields 24.4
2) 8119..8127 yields 23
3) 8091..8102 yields 26.1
